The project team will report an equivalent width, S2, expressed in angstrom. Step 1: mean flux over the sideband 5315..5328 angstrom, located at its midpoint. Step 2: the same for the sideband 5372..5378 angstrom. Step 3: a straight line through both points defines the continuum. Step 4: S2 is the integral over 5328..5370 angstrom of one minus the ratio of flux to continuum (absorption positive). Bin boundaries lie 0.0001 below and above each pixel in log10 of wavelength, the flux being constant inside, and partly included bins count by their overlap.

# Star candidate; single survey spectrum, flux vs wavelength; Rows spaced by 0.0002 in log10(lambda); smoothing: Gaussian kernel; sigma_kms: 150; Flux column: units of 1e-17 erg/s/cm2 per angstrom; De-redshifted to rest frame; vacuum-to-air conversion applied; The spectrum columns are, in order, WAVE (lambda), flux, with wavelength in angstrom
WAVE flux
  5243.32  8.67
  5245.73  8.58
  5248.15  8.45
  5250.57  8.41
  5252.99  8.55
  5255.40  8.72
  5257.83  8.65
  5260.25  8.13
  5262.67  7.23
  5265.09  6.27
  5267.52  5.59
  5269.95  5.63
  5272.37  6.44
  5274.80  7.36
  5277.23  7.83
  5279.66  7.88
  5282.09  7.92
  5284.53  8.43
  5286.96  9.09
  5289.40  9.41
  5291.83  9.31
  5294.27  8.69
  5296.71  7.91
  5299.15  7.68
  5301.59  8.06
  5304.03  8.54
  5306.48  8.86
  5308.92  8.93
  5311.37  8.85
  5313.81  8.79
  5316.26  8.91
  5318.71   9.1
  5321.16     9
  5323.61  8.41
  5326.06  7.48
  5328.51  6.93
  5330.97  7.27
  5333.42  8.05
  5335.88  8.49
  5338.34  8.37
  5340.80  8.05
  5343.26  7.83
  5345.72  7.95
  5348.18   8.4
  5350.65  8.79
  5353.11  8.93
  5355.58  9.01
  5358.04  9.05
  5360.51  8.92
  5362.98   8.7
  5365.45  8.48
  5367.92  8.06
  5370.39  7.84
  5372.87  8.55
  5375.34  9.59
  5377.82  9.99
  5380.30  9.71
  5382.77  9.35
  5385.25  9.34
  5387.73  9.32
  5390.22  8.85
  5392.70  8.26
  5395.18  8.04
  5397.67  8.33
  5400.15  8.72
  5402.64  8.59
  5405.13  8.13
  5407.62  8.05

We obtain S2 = 2.8 angstrom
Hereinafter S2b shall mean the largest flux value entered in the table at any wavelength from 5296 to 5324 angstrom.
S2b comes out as 9.1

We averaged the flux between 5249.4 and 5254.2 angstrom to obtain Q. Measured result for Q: 8.5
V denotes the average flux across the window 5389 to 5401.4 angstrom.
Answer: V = 8.44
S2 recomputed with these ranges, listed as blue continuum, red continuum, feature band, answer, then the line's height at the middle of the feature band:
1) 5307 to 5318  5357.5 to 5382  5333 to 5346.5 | 1.15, 8.89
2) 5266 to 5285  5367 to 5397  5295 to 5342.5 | -3.01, 7.81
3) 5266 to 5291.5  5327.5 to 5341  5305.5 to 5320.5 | -2.22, 7.76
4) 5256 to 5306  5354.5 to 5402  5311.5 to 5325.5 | -0.95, 8.22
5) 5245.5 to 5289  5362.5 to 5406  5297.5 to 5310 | -0.50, 8.06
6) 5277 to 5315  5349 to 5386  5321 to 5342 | 1.87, 8.73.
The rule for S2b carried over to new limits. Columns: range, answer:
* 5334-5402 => 9.99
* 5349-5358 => 9.01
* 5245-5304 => 9.41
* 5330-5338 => 8.49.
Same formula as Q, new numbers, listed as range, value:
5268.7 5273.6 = 6.04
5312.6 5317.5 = 8.84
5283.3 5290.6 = 8.97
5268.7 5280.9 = 7.03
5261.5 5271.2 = 6.18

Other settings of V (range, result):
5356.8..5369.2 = 8.65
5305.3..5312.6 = 8.89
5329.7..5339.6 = 8.04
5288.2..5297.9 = 8.83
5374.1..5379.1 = 9.78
